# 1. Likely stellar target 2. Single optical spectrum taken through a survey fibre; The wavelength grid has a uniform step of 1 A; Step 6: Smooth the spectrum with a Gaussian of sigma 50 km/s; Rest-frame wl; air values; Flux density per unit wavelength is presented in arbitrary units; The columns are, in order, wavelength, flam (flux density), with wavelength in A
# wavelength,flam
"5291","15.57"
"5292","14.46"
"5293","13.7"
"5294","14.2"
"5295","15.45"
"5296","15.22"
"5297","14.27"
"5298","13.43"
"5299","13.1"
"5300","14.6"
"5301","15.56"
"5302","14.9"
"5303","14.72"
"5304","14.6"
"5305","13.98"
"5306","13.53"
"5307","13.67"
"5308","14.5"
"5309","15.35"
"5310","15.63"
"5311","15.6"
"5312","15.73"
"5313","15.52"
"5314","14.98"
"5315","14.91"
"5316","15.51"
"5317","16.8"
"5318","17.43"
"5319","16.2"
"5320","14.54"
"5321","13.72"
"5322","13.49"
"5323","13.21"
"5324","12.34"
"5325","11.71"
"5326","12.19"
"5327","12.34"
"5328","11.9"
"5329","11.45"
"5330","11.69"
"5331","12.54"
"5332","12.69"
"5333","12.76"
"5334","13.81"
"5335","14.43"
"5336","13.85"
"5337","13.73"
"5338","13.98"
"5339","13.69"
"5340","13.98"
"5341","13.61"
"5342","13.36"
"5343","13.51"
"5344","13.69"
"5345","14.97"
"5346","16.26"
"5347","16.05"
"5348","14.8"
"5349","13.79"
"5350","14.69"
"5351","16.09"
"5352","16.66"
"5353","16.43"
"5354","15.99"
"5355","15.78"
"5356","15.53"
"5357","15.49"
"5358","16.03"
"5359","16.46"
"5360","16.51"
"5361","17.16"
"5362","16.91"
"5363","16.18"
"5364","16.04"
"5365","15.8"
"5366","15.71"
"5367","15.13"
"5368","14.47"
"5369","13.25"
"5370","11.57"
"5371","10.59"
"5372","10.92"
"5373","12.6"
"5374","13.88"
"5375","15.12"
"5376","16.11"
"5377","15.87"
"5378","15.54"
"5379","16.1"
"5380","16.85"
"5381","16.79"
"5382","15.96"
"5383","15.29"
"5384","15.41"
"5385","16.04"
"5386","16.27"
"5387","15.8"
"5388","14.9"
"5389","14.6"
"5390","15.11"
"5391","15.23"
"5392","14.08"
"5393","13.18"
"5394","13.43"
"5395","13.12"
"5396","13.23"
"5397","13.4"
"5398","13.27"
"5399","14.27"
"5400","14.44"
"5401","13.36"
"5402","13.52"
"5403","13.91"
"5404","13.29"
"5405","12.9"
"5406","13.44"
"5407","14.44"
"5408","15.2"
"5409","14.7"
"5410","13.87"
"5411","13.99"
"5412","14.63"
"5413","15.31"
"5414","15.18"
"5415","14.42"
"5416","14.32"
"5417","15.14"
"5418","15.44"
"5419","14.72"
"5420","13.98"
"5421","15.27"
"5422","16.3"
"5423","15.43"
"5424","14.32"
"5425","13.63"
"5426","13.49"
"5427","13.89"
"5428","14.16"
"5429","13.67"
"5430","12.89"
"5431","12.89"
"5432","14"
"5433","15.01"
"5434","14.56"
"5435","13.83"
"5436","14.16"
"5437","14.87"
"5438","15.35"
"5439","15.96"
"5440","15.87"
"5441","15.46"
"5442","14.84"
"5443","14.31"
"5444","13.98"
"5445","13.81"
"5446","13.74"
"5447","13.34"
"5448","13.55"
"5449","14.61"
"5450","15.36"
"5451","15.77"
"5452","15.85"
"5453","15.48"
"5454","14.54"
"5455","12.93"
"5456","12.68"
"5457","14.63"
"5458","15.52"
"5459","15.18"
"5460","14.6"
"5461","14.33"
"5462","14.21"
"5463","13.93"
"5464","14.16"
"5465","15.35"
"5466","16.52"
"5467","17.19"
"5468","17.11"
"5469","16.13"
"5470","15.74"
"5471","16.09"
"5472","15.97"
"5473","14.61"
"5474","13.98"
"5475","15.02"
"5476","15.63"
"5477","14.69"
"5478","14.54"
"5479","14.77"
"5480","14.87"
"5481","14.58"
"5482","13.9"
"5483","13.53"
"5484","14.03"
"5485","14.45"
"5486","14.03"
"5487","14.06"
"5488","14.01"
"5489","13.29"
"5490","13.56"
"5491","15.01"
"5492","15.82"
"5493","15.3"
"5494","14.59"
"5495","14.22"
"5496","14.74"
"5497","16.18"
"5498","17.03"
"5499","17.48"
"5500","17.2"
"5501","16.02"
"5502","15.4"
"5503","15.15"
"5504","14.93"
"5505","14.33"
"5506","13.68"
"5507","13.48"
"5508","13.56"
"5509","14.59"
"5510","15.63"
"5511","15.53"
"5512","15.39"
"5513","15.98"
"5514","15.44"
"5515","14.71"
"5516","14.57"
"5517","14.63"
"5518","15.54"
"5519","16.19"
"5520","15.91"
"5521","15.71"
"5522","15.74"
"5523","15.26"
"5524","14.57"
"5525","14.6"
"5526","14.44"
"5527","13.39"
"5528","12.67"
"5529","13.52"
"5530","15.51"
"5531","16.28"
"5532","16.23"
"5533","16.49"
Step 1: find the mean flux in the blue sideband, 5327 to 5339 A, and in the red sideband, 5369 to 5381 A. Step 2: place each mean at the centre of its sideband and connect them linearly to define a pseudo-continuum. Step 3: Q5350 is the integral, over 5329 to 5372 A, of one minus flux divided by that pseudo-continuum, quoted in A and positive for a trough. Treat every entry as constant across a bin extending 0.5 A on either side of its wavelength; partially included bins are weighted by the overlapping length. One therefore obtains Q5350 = -3.5 A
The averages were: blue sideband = 13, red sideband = 14.2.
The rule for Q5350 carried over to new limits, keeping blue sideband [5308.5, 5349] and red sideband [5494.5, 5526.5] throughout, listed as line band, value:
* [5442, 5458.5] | 0.5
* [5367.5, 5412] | 0.5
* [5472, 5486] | 0.5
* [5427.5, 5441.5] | 0.3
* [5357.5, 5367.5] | -1.3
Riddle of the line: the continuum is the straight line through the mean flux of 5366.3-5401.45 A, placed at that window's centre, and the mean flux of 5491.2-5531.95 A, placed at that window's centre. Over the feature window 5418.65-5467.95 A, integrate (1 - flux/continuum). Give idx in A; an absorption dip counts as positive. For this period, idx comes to 0.6 A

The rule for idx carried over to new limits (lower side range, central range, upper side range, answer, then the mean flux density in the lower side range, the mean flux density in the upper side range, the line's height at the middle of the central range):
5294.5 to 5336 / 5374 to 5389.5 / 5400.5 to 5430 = -1.58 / 14.1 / 14.3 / 14.3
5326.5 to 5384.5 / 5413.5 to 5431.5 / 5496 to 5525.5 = 0.63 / 14.6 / 15.3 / 14.9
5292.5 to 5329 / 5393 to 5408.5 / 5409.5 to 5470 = 0.97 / 14.4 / 14.7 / 14.6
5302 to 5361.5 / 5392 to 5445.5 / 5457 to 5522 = 1.98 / 14.5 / 15.1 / 14.8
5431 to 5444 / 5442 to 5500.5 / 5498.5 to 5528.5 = 0.10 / 14.7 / 15.1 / 14.9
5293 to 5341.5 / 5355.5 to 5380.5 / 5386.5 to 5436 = -1.52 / 14.1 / 14.2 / 14.2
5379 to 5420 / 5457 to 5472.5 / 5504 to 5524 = -0.63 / 14.6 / 15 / 14.8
